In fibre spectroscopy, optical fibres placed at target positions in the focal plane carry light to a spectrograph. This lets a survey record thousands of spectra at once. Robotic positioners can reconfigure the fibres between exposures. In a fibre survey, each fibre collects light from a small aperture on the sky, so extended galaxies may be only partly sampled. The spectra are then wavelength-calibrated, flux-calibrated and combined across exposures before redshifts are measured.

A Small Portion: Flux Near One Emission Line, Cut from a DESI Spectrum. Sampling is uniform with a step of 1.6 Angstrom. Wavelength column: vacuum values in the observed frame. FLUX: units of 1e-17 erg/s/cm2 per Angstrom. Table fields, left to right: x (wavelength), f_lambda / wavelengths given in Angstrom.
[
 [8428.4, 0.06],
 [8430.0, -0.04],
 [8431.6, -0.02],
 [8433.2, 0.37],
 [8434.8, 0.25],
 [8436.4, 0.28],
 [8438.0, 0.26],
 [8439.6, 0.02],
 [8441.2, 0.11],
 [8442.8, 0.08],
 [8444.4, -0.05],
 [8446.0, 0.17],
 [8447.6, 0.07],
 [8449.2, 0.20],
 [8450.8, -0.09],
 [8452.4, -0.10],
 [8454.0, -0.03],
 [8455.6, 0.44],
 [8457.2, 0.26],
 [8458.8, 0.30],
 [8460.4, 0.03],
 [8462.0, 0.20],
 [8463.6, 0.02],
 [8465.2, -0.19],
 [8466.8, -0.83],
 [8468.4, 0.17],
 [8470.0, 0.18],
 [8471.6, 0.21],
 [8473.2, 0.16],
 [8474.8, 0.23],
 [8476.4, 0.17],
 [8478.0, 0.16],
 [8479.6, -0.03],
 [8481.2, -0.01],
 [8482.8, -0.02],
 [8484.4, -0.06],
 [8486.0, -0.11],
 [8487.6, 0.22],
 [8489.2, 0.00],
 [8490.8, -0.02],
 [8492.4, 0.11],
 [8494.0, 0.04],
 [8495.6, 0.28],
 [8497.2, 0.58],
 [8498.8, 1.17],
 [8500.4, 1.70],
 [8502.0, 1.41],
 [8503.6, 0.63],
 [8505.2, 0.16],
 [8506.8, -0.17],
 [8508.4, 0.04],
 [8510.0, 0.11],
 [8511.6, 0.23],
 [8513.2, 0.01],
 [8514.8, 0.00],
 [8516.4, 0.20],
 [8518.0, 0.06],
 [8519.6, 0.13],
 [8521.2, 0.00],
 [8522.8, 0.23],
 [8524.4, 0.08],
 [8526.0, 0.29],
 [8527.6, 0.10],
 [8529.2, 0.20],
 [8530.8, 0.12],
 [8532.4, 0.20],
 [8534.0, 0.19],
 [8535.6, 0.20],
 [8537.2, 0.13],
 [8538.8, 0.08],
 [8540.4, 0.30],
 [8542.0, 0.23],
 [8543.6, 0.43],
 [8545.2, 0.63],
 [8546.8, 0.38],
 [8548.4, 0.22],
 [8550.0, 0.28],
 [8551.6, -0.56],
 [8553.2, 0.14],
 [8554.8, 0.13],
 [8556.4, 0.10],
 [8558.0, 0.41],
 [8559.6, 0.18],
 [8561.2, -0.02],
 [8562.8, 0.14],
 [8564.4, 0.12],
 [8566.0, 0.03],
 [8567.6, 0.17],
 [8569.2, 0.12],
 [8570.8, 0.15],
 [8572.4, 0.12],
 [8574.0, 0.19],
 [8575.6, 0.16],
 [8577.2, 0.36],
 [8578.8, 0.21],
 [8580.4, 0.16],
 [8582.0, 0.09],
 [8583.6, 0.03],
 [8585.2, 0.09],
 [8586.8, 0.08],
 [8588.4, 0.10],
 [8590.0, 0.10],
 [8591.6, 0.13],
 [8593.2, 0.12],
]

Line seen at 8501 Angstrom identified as H-gamma 4340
